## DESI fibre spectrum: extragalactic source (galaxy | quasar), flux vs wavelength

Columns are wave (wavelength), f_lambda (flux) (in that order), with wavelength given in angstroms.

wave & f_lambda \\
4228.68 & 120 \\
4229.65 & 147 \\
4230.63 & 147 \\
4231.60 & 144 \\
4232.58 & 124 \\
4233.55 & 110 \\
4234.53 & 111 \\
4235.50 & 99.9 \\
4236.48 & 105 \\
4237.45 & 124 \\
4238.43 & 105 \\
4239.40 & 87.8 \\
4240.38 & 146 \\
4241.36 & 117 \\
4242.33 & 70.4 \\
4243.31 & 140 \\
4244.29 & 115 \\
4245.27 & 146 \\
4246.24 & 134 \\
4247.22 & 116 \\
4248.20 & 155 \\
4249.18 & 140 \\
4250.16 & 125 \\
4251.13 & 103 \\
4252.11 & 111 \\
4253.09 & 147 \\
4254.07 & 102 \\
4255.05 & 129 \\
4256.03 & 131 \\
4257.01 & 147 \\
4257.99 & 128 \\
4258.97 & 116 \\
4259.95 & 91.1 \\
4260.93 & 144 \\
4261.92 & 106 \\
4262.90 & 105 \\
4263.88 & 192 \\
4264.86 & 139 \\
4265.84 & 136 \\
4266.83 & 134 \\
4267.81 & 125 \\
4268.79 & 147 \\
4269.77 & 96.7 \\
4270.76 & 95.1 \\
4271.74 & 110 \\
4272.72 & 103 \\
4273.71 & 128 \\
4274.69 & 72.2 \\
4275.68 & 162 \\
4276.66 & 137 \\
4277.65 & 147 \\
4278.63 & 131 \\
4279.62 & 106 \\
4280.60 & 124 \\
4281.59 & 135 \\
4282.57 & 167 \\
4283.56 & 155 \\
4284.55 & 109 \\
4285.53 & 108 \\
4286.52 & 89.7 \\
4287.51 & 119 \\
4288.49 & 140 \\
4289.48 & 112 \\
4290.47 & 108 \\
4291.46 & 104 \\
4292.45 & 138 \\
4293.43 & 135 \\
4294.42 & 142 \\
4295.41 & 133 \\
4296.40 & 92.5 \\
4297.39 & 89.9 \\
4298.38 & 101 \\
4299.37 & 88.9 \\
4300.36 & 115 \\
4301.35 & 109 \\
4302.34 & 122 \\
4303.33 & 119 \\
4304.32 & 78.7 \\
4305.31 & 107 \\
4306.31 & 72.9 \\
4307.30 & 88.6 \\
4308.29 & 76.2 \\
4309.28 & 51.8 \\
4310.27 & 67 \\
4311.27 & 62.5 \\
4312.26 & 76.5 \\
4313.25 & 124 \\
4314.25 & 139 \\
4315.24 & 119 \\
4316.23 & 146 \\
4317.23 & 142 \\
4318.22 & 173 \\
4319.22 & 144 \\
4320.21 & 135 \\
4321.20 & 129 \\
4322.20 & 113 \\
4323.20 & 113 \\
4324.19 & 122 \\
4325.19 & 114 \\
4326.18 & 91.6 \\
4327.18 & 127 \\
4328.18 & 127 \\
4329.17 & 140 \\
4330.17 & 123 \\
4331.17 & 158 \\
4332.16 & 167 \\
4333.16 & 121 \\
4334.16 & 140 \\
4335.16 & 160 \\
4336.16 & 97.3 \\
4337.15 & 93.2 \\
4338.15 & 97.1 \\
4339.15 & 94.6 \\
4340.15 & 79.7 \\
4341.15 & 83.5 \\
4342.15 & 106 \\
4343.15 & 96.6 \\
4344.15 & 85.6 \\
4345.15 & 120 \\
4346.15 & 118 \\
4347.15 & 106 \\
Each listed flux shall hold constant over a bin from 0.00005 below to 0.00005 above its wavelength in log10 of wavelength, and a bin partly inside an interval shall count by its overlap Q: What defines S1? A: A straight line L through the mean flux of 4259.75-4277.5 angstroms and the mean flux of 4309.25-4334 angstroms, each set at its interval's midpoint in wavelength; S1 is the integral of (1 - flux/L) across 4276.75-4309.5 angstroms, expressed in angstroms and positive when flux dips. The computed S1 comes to 2.7 angstroms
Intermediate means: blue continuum 124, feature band 113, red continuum 123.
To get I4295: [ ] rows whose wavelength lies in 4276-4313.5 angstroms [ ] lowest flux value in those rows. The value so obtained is 51.8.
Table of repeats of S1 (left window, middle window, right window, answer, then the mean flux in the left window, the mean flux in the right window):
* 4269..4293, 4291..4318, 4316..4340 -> 3.9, 121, 127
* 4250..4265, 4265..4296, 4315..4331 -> 0.7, 126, 129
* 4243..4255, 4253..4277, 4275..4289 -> 0.8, 128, 130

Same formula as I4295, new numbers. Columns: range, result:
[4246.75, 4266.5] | 91.1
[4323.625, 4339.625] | 91.6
